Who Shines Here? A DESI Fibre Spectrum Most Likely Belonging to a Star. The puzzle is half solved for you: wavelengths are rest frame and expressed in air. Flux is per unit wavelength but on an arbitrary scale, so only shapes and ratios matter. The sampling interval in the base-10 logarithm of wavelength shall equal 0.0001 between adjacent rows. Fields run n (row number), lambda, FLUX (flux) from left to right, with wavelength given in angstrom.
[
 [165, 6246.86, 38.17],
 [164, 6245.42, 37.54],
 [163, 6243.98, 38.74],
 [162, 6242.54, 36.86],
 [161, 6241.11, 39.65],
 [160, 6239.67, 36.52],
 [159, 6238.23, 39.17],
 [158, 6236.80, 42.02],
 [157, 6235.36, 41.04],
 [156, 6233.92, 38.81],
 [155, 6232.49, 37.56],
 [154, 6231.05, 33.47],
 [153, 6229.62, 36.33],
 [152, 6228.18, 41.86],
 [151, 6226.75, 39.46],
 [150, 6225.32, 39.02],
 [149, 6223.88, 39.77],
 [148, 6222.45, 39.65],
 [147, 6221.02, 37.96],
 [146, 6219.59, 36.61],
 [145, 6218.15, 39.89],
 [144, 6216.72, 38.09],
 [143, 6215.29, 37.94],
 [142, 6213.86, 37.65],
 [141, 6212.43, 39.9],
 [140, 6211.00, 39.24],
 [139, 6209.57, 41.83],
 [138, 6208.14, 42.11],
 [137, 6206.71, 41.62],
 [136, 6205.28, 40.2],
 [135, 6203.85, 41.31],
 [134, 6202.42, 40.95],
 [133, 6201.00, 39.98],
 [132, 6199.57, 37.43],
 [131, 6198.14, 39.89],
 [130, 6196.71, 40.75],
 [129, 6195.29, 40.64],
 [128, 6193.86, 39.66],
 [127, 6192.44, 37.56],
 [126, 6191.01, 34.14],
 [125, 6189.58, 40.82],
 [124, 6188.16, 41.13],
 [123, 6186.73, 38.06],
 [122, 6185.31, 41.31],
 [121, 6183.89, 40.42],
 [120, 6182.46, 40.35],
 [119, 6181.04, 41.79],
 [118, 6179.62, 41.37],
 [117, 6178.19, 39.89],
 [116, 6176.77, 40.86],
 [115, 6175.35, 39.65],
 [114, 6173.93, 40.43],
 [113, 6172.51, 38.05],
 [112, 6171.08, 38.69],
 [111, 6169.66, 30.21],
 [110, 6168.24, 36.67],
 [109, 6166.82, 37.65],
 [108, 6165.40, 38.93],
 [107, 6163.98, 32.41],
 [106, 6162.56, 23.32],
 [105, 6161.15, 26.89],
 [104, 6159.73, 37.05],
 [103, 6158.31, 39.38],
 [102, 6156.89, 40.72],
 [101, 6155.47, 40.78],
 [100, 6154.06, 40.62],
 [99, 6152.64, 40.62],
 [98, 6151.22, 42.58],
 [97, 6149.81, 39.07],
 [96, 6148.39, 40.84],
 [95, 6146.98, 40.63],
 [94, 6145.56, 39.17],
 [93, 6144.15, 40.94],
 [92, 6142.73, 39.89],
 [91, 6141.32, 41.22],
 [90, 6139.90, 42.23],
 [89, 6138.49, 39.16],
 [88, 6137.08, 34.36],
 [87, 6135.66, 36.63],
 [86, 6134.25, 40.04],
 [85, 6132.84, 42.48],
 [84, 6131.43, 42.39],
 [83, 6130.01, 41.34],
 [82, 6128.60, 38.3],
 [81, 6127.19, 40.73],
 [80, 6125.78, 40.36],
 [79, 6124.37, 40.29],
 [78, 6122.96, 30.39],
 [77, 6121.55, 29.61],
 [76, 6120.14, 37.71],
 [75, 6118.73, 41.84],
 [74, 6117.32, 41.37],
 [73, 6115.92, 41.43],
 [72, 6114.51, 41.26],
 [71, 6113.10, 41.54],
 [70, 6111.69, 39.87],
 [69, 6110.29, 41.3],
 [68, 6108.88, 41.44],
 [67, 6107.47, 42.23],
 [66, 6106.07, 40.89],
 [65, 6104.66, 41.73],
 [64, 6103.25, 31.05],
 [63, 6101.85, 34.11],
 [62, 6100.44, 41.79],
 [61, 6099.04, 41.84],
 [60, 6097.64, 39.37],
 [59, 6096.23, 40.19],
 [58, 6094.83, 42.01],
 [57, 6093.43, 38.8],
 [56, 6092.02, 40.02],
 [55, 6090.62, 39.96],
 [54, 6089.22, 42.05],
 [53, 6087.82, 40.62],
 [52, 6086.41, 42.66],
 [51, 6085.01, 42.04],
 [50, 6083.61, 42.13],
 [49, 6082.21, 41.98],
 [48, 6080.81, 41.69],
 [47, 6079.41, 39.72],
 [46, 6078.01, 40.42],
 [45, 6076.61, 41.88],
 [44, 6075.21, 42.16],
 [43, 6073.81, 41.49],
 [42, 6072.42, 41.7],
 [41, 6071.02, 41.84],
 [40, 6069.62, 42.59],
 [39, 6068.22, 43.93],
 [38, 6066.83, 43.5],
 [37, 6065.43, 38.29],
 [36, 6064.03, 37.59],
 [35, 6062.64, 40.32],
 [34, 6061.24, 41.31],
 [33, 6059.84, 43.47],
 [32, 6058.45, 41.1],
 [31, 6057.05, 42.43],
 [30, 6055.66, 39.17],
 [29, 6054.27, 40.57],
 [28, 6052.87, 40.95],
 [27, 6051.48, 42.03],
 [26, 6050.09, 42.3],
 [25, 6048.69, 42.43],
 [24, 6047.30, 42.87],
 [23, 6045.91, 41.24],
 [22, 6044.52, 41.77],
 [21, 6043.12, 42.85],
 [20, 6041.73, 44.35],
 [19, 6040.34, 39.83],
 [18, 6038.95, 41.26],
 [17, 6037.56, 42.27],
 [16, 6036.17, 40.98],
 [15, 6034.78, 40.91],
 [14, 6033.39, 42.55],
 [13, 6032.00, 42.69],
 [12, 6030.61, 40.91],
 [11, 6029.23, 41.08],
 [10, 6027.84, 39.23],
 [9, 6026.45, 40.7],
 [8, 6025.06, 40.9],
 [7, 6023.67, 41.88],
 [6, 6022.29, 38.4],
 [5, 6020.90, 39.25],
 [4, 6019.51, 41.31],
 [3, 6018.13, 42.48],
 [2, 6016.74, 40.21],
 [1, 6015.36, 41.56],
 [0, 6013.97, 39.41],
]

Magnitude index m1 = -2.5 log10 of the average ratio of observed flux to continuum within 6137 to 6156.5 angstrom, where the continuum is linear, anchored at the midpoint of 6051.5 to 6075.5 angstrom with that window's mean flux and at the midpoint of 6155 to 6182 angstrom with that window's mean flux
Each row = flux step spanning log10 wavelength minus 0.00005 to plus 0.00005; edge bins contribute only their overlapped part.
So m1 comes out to -0.07 mag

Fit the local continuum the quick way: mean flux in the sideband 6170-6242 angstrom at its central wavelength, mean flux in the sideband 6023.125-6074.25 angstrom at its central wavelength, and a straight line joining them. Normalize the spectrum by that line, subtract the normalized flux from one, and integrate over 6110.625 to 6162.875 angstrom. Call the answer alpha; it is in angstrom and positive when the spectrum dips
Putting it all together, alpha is 1.7 angstrom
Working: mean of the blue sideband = 41.5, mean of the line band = 39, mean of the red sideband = 39.4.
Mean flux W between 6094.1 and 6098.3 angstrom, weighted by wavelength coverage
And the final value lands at 40.5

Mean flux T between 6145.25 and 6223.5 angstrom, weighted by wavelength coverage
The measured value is 38.8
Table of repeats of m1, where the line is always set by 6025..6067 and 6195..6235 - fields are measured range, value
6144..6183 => 0.049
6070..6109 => 0.004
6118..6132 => 0.059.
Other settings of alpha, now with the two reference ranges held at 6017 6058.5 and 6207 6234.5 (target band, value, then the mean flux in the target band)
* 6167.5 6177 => 0.4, 37.6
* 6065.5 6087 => -0.6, 41.9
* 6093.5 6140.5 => 1.0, 39.4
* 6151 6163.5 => 1.0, 36.6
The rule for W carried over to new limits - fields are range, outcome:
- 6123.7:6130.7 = 40.2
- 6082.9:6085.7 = 42.1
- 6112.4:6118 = 41.4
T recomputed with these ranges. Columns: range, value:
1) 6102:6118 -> 40.2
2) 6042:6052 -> 42.3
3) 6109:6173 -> 38.5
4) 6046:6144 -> 40.4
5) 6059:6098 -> 41.2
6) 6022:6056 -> 41.4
